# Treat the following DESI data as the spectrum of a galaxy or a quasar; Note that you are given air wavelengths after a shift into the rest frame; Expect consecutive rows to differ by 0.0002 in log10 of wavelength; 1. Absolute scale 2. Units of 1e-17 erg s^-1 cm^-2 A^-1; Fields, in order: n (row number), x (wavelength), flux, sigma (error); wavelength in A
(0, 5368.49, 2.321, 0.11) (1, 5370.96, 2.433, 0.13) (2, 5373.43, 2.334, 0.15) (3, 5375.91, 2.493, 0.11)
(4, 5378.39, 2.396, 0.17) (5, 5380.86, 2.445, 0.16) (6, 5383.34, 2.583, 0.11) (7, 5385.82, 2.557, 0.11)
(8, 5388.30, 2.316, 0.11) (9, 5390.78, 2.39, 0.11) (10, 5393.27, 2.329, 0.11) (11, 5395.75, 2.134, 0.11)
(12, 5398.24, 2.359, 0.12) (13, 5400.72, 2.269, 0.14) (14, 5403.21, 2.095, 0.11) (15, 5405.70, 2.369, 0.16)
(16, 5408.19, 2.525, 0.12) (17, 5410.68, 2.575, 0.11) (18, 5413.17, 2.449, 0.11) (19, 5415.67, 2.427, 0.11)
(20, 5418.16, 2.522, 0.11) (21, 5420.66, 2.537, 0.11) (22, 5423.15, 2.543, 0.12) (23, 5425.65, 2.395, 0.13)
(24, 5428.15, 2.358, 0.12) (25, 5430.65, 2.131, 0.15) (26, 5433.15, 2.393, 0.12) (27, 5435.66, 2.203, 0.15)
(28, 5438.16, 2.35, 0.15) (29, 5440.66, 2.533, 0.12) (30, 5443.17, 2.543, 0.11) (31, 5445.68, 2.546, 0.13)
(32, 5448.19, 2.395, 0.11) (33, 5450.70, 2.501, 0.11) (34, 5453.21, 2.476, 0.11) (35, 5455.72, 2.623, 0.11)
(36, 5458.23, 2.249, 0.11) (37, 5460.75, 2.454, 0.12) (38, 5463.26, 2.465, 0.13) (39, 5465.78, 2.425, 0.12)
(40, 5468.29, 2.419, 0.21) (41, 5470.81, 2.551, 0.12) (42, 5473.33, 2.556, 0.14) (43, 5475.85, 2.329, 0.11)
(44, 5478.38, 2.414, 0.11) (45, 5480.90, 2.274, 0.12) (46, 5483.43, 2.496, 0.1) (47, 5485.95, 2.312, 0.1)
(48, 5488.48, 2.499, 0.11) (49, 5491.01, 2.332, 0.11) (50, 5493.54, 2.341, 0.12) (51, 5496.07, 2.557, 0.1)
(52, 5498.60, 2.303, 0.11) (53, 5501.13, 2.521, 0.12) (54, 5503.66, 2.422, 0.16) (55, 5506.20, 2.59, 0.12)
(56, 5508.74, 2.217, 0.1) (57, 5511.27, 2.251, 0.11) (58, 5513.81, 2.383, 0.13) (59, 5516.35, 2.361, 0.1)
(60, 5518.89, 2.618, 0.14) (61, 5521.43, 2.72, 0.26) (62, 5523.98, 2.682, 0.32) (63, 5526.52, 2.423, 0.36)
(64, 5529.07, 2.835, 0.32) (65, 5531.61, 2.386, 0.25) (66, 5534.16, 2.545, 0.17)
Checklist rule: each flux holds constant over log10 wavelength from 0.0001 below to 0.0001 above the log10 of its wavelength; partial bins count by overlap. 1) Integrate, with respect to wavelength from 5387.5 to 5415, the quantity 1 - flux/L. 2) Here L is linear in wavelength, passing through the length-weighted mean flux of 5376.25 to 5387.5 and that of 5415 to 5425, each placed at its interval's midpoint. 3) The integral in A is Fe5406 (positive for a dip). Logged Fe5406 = 1.6 A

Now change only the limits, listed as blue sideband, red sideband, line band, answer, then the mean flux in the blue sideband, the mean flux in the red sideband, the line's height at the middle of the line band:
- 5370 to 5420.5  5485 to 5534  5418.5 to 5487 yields 0.2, 2.4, 2.46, 2.43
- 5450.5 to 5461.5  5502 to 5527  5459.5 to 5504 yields 0.7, 2.46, 2.47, 2.46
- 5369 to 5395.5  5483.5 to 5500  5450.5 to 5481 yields -0.5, 2.41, 2.4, 2.4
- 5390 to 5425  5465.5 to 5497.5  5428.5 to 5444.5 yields 0.3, 2.39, 2.42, 2.41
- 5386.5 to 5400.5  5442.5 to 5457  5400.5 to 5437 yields 0.2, 2.31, 2.51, 2.4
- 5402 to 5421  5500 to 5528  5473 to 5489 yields 0.4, 2.43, 2.47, 2.46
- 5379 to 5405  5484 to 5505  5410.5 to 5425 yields -0.8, 2.35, 2.41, 2.37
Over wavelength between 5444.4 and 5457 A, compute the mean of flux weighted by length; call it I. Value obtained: 2.51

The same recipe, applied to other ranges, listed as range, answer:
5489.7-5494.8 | 2.34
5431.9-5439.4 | 2.31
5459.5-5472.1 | 2.46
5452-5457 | 2.55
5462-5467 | 2.45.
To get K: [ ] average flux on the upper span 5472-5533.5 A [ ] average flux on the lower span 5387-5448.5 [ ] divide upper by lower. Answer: 1.03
